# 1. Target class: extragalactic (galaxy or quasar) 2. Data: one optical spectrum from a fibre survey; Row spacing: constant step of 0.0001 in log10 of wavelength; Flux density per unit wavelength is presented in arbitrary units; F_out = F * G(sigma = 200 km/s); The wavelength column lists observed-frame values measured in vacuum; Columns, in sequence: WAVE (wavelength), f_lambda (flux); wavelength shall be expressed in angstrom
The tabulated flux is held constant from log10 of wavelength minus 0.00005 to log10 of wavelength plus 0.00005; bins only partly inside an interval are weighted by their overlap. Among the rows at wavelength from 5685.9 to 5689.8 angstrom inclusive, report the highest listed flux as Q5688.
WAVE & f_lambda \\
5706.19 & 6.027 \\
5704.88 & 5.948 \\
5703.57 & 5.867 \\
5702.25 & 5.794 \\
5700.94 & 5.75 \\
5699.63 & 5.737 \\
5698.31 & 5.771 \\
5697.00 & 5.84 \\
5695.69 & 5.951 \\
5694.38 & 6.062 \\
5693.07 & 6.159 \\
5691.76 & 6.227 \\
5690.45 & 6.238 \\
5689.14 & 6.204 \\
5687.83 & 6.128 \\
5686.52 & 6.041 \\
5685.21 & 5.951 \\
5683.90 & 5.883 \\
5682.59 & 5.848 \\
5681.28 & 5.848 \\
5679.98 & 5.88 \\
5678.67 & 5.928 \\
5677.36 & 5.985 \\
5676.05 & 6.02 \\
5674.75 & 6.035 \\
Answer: 6.204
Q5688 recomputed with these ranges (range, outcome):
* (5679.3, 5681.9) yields 5.88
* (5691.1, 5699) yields 6.227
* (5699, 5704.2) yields 5.867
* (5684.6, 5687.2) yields 6.041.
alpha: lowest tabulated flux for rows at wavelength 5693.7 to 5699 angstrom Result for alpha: 5.771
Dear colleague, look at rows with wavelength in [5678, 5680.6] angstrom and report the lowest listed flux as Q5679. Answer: 5.88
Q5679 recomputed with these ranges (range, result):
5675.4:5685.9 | 5.848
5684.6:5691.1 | 5.951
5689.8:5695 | 6.062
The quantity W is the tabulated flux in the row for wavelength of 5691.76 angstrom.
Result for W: 6.227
